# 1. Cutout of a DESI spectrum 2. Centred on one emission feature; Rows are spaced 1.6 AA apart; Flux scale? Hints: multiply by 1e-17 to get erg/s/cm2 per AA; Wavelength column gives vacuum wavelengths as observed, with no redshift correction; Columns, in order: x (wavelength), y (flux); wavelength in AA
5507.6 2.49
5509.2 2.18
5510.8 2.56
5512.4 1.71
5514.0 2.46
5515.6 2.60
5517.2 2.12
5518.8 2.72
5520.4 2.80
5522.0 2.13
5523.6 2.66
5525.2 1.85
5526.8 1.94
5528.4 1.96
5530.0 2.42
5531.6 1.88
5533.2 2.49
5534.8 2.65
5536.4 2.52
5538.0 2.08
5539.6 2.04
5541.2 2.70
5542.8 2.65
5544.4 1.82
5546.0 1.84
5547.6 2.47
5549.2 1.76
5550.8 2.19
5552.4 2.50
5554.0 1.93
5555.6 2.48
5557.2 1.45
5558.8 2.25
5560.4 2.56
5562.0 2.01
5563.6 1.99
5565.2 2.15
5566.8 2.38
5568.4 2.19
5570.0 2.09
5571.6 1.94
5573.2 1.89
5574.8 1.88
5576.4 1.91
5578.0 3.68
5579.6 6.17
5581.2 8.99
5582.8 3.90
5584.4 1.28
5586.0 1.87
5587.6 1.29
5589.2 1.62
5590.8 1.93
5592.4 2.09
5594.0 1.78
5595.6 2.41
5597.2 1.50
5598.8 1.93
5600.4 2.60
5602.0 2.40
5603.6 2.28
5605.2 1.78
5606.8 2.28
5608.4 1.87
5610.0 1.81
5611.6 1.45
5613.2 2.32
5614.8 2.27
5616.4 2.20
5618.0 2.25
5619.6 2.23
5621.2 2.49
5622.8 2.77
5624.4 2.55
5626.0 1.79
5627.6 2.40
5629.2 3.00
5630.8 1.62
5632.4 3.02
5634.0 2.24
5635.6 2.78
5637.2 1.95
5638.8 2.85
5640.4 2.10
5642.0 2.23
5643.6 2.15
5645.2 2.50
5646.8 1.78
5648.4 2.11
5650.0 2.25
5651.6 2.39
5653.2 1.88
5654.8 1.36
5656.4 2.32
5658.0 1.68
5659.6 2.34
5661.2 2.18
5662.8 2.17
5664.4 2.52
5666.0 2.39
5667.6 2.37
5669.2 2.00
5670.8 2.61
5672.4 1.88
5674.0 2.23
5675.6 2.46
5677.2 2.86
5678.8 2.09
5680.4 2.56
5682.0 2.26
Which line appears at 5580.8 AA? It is H-beta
